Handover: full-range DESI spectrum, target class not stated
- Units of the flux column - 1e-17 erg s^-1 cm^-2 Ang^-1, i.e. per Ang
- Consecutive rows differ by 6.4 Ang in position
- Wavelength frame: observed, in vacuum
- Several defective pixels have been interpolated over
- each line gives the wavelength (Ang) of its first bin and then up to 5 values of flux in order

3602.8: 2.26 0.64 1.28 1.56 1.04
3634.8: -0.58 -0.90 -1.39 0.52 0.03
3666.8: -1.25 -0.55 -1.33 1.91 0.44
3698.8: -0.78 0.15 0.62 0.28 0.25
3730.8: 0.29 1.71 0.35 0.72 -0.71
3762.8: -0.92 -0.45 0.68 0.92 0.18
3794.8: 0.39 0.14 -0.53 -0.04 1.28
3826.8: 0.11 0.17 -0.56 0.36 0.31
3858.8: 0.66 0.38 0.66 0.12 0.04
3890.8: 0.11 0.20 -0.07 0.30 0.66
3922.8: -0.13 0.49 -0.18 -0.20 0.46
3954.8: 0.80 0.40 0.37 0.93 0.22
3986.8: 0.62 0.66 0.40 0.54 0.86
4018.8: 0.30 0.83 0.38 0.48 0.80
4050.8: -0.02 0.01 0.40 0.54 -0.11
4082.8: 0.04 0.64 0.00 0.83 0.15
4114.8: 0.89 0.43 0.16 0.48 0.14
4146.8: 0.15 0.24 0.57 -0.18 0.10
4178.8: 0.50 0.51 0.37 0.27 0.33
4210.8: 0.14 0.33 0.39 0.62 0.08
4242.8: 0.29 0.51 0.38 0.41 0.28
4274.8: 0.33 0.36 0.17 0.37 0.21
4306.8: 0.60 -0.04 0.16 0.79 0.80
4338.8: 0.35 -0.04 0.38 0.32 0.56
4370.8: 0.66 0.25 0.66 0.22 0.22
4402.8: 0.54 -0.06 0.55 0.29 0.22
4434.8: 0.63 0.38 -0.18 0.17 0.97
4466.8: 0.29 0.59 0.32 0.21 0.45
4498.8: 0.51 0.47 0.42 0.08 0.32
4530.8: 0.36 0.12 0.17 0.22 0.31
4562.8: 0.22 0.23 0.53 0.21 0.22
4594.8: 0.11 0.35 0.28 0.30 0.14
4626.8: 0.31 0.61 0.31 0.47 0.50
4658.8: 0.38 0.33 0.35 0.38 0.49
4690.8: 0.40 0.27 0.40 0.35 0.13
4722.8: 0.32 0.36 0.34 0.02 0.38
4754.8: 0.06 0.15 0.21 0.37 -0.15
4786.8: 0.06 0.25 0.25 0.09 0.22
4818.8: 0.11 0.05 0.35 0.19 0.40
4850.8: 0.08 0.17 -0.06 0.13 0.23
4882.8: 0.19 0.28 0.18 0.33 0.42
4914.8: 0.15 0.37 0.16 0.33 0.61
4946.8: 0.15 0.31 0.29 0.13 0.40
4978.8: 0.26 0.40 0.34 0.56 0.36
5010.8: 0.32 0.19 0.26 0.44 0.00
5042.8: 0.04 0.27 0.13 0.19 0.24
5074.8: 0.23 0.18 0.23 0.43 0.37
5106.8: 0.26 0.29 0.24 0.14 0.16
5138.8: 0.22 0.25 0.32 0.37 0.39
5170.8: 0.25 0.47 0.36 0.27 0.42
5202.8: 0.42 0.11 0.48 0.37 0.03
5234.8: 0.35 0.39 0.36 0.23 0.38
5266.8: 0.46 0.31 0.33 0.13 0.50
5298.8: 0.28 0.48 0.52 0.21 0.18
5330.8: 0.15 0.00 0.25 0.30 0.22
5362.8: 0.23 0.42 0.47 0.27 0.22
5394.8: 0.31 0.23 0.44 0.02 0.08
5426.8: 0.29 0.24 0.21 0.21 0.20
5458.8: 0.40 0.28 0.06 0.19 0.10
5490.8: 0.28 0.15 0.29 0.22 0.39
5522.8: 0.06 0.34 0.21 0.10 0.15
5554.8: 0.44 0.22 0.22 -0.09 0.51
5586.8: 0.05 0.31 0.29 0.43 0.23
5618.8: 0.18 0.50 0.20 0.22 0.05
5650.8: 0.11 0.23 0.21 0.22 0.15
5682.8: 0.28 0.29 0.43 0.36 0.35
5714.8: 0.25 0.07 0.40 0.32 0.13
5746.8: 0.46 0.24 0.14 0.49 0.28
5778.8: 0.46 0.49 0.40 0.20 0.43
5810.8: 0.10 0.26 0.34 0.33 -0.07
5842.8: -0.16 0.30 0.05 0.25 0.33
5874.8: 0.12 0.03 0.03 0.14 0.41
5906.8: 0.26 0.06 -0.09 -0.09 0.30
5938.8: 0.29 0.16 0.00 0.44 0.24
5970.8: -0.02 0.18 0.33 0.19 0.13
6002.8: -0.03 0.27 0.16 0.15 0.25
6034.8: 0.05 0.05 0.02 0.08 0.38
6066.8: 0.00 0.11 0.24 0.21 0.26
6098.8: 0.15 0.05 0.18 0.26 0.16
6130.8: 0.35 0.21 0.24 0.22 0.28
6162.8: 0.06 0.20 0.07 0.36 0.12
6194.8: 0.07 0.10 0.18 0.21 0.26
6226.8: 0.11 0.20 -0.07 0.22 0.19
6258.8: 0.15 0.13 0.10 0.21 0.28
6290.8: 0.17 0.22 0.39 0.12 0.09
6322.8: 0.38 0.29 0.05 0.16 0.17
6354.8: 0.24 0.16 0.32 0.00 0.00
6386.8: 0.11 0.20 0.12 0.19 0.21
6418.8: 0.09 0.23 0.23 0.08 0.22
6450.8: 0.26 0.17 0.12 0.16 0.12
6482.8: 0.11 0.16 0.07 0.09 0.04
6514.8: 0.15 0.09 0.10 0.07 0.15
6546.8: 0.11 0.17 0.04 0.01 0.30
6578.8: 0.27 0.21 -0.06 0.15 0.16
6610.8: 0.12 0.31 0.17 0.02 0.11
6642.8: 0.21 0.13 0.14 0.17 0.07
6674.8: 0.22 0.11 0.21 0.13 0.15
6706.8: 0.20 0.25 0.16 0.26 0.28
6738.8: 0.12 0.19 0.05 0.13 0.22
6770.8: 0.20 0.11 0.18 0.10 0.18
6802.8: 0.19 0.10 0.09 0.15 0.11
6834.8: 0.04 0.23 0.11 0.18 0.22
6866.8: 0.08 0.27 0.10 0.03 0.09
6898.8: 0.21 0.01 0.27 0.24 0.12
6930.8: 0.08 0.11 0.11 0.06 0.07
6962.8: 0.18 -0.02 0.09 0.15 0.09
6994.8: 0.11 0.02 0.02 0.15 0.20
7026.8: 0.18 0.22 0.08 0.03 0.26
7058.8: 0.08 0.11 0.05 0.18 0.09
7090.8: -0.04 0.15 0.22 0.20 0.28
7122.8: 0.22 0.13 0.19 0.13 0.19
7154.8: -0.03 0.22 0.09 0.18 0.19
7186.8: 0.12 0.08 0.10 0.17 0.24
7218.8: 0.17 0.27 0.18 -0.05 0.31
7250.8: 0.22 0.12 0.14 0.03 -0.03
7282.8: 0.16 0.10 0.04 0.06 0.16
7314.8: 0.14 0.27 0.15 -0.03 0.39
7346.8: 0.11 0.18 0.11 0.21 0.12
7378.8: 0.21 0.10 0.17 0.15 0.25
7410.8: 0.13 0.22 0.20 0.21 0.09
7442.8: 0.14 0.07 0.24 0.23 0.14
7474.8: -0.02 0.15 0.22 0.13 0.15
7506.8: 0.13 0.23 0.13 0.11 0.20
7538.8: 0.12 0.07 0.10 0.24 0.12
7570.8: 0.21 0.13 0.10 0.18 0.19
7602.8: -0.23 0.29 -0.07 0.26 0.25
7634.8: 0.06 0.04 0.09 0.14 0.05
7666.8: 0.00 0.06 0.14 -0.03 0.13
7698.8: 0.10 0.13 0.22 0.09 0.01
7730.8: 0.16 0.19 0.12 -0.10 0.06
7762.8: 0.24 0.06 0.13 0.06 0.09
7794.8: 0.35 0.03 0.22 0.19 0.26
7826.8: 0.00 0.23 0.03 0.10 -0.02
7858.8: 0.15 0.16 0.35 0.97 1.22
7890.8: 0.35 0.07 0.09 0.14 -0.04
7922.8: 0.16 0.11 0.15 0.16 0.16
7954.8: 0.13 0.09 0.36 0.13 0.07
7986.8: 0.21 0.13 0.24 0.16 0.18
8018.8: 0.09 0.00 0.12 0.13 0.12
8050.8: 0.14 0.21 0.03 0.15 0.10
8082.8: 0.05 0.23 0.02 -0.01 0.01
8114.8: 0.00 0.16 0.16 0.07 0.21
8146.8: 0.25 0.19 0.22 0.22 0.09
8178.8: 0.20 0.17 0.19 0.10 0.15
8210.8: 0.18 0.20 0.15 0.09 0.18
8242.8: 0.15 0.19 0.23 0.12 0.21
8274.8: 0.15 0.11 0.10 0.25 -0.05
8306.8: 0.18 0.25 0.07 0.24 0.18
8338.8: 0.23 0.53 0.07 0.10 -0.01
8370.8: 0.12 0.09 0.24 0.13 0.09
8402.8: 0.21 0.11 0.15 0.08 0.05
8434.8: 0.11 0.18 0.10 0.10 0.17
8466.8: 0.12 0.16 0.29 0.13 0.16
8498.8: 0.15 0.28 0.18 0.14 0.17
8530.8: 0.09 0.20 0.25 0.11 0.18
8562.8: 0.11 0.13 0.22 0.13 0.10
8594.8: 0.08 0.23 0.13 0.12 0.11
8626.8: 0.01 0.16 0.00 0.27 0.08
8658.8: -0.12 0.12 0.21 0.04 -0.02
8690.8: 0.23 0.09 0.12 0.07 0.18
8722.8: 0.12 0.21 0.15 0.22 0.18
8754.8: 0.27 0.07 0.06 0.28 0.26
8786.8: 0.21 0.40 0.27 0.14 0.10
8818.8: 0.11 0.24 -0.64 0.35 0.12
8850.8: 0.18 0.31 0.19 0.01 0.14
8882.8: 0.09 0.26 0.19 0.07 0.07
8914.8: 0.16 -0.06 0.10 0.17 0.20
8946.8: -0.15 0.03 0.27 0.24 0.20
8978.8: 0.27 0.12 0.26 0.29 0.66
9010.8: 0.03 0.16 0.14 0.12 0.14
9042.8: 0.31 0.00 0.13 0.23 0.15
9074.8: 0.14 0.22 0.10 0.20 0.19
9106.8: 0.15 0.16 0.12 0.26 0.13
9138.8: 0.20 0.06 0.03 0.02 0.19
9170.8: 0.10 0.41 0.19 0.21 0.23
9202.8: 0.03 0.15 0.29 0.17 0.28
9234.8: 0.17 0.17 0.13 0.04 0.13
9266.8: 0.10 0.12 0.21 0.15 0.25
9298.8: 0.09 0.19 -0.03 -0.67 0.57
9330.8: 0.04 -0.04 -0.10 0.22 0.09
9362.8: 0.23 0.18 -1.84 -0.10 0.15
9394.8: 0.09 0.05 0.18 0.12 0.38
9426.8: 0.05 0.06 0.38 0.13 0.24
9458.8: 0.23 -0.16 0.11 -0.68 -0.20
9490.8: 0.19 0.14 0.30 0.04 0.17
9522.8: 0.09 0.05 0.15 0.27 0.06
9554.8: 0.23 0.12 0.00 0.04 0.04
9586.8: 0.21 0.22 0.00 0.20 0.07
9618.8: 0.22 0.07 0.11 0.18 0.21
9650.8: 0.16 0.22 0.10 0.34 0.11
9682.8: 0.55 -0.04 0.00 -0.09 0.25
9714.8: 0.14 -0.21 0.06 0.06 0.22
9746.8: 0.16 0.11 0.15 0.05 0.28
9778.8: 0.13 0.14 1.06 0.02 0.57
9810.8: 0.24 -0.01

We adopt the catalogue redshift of 1.114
